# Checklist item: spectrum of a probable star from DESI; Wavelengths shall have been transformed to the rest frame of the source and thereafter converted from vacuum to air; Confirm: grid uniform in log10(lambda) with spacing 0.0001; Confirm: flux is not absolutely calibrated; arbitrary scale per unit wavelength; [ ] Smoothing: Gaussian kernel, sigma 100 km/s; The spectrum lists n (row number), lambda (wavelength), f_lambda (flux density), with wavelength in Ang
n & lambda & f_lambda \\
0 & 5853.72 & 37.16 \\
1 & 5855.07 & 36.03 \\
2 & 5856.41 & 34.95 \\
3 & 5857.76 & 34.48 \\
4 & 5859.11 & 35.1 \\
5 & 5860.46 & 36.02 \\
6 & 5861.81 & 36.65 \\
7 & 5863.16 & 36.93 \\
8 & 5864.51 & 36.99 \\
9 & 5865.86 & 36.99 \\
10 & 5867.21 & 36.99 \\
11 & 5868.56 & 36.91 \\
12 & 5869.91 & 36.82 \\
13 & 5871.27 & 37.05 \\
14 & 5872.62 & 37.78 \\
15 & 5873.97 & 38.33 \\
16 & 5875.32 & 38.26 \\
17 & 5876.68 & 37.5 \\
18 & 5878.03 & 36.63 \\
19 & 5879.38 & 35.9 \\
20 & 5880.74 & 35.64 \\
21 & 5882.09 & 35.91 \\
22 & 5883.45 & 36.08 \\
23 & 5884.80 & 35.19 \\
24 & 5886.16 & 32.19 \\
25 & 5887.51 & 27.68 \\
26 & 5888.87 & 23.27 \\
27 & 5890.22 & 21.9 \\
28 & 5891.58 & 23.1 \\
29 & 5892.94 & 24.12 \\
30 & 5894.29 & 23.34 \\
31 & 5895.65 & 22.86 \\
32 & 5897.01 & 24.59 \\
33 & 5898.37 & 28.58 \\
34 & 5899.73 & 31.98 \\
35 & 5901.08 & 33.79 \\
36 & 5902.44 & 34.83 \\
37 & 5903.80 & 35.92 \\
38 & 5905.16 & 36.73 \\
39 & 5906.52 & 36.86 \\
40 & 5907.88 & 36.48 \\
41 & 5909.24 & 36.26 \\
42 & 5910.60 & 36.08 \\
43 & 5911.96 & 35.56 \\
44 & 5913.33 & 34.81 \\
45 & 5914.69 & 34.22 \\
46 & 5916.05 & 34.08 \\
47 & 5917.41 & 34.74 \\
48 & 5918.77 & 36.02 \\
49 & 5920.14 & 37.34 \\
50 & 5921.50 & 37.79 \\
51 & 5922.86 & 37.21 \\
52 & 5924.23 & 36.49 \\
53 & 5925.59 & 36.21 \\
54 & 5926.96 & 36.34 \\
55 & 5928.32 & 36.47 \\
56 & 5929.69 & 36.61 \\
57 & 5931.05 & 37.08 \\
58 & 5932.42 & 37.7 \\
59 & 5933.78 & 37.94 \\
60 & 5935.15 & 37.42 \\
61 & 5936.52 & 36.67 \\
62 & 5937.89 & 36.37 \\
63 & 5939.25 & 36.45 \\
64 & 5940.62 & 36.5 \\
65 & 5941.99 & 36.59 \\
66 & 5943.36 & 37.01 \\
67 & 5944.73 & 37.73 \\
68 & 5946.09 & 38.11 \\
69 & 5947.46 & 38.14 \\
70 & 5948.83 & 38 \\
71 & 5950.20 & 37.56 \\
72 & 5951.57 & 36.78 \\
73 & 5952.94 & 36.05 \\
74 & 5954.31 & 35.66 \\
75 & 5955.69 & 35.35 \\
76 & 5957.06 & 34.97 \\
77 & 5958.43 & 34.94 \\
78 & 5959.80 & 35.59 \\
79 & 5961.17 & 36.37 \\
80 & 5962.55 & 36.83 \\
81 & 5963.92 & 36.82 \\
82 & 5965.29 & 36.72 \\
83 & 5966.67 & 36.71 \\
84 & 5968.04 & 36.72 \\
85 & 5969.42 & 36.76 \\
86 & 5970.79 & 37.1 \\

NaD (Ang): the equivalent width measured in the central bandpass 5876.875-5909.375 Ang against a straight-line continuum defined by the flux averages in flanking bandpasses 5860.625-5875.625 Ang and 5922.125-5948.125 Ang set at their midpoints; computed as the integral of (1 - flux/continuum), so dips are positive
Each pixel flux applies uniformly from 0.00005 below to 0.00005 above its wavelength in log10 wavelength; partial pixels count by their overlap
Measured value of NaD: 5.1 Ang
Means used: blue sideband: 37.2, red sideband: 37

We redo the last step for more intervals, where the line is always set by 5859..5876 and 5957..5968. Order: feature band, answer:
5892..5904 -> 2.7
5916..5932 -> 0.0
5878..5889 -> 1.0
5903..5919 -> 0.5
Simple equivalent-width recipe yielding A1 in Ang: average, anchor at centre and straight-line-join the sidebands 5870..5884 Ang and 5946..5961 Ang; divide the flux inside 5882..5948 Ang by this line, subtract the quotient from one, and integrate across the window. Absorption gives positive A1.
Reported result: 4.8 Ang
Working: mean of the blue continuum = 36.9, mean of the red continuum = 36.4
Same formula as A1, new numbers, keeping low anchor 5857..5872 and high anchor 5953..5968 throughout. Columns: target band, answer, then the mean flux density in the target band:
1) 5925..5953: -0.7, 37.1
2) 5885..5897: 3.7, 25.2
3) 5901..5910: 0.1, 36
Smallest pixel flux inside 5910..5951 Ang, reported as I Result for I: 34.08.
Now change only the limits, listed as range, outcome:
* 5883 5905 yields 21.9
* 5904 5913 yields 35.56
